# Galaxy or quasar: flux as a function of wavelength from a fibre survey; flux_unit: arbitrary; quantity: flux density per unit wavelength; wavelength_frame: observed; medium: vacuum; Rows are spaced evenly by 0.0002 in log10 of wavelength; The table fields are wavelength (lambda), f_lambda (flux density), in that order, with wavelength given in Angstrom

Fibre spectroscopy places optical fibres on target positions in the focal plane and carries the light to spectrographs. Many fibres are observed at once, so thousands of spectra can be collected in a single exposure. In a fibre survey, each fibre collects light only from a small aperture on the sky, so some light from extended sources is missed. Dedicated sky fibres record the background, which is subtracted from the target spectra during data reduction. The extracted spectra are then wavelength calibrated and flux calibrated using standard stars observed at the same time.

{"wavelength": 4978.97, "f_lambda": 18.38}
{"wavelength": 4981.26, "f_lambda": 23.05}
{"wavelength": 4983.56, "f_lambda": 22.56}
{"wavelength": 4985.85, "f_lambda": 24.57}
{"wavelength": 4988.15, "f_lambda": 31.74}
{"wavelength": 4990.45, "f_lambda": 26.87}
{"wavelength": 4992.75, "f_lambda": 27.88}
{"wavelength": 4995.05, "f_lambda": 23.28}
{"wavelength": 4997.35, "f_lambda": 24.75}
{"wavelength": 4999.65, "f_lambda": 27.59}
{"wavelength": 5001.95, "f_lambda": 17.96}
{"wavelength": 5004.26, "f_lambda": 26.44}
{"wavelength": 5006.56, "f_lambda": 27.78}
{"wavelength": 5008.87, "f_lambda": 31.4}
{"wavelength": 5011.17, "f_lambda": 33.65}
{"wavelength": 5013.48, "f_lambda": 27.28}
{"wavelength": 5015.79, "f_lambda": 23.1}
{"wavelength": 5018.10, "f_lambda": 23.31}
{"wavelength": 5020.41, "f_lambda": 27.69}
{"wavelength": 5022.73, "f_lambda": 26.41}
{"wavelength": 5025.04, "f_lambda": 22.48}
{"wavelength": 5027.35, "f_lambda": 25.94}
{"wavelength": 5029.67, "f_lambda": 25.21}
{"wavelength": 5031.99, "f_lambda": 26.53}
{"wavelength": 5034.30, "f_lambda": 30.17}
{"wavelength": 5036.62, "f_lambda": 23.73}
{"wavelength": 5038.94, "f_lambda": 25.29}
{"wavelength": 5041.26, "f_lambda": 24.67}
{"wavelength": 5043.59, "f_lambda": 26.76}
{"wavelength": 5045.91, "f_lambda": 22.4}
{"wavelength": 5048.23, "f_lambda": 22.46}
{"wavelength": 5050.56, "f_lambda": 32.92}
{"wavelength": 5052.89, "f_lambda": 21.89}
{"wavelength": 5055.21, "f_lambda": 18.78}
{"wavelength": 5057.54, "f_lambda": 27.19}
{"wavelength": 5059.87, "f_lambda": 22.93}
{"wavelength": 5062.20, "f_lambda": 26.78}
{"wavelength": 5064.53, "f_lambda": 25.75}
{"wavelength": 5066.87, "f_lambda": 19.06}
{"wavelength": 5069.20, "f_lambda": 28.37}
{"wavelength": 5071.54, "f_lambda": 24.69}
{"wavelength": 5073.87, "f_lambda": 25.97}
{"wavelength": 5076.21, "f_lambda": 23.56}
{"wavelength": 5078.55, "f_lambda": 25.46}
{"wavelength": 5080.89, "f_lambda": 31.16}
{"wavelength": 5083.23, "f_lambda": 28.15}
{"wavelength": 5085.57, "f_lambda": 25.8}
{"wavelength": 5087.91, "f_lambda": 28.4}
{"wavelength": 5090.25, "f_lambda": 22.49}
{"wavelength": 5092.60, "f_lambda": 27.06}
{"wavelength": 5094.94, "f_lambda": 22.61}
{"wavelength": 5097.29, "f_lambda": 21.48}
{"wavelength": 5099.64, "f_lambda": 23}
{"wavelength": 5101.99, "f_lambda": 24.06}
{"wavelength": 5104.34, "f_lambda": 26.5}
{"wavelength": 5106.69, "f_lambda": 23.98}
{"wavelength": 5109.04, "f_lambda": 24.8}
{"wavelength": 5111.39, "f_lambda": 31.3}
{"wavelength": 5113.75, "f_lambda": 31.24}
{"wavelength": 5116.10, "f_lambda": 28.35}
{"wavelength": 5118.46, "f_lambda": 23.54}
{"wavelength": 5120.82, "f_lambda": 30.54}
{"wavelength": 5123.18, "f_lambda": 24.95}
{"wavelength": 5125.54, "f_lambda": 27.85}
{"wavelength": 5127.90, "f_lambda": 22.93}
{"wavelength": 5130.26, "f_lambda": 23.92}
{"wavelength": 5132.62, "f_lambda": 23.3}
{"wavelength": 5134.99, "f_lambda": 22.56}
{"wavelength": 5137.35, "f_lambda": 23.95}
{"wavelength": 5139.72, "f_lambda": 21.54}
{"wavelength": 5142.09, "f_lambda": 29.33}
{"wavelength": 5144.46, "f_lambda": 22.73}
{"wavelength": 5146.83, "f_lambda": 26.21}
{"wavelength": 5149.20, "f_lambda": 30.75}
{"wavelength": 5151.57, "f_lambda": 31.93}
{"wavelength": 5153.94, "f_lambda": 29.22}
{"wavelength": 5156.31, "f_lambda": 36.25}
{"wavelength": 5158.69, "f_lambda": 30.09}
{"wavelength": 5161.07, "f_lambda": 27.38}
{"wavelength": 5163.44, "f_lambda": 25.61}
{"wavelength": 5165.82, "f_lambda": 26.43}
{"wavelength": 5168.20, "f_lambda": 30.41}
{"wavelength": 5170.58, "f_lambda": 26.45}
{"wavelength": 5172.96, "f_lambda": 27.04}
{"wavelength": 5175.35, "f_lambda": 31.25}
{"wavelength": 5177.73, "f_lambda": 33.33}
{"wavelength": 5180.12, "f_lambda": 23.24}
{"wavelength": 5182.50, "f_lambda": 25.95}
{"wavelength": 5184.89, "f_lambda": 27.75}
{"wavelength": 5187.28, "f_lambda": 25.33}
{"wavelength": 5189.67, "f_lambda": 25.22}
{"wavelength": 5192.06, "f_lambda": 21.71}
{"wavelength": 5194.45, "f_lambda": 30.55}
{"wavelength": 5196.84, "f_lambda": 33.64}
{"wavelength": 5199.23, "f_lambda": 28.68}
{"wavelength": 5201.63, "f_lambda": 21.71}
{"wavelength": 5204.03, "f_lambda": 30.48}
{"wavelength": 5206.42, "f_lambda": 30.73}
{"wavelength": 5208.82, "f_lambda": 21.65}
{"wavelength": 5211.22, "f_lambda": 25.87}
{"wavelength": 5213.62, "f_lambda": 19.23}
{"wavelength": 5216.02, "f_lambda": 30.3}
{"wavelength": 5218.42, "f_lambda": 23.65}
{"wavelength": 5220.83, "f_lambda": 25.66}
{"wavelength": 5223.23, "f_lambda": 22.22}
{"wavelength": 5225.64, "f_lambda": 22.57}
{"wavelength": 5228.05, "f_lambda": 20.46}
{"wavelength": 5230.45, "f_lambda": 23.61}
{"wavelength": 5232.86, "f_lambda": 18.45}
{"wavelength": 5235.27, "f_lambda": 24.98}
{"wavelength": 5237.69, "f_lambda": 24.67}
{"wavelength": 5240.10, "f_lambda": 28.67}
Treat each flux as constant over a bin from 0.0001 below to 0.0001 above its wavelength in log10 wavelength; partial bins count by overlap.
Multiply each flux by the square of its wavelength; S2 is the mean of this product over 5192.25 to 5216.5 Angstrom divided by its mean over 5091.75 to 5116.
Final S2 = 1.1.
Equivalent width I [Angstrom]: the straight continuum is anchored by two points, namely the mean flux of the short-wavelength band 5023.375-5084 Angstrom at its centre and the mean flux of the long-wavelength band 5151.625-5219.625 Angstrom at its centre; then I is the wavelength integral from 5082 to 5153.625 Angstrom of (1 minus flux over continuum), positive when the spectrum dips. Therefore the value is 1.38 Angstrom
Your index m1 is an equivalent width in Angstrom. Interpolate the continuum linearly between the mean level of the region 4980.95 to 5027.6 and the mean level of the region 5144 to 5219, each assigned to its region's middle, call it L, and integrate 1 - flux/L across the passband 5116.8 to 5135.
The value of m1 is 1.3 Angstrom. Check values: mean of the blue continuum 26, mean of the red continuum 27.6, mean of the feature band 25.2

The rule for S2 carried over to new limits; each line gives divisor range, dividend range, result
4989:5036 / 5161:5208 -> 1.12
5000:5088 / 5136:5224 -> 1.11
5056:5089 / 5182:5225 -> 1.06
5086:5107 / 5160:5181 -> 1.18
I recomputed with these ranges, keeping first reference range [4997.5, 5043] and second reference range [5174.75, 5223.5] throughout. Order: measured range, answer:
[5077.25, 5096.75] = 0.1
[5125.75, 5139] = 1.4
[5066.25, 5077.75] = 0.7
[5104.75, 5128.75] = -0.6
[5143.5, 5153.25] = -0.6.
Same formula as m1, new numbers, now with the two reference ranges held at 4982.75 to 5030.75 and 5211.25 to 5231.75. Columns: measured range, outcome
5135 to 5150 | -0.5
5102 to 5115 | -1.2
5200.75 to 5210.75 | -1.1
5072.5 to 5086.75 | -0.8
